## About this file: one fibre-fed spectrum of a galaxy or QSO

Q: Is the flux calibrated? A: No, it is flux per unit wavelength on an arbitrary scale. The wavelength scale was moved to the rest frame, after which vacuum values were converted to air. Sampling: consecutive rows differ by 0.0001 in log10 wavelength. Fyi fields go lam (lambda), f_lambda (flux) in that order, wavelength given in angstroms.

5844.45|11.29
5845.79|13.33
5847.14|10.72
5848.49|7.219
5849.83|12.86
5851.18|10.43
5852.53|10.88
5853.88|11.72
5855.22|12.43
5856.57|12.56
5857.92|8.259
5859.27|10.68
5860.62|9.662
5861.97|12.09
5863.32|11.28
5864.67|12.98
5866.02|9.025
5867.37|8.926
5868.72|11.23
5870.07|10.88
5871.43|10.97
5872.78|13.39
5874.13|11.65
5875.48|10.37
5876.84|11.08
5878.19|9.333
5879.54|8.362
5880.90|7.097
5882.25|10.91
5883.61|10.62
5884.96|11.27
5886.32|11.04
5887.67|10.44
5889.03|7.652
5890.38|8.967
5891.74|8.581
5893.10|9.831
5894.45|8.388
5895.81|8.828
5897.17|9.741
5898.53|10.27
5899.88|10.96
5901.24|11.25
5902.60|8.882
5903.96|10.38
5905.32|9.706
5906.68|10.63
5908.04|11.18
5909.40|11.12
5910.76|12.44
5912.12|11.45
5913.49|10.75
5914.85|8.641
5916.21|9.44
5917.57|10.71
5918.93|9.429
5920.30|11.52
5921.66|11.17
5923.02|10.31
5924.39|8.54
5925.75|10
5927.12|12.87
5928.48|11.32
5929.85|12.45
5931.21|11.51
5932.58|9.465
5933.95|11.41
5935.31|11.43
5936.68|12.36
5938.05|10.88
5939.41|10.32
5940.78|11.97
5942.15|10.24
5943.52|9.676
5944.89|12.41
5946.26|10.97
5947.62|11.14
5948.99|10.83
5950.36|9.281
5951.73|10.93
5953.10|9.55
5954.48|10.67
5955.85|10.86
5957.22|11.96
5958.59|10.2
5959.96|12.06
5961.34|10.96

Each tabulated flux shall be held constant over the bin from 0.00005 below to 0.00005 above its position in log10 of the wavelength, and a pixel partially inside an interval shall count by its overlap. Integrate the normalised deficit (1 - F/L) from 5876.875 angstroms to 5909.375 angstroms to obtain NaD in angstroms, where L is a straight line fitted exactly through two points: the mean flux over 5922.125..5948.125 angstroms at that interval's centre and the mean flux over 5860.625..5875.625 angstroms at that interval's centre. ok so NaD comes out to 3.7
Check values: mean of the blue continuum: 11.1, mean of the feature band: 9.81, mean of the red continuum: 11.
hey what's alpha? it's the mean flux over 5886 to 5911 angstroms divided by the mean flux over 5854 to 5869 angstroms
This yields 0.92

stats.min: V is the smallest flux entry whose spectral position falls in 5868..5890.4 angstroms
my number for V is 7.097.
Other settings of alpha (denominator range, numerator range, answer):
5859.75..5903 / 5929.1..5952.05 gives 1.08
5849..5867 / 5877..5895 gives 0.86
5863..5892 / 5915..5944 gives 1.05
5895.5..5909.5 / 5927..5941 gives 1.11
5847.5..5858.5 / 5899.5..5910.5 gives 0.98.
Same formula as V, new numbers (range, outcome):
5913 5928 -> 8.54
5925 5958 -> 9.281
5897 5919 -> 8.641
